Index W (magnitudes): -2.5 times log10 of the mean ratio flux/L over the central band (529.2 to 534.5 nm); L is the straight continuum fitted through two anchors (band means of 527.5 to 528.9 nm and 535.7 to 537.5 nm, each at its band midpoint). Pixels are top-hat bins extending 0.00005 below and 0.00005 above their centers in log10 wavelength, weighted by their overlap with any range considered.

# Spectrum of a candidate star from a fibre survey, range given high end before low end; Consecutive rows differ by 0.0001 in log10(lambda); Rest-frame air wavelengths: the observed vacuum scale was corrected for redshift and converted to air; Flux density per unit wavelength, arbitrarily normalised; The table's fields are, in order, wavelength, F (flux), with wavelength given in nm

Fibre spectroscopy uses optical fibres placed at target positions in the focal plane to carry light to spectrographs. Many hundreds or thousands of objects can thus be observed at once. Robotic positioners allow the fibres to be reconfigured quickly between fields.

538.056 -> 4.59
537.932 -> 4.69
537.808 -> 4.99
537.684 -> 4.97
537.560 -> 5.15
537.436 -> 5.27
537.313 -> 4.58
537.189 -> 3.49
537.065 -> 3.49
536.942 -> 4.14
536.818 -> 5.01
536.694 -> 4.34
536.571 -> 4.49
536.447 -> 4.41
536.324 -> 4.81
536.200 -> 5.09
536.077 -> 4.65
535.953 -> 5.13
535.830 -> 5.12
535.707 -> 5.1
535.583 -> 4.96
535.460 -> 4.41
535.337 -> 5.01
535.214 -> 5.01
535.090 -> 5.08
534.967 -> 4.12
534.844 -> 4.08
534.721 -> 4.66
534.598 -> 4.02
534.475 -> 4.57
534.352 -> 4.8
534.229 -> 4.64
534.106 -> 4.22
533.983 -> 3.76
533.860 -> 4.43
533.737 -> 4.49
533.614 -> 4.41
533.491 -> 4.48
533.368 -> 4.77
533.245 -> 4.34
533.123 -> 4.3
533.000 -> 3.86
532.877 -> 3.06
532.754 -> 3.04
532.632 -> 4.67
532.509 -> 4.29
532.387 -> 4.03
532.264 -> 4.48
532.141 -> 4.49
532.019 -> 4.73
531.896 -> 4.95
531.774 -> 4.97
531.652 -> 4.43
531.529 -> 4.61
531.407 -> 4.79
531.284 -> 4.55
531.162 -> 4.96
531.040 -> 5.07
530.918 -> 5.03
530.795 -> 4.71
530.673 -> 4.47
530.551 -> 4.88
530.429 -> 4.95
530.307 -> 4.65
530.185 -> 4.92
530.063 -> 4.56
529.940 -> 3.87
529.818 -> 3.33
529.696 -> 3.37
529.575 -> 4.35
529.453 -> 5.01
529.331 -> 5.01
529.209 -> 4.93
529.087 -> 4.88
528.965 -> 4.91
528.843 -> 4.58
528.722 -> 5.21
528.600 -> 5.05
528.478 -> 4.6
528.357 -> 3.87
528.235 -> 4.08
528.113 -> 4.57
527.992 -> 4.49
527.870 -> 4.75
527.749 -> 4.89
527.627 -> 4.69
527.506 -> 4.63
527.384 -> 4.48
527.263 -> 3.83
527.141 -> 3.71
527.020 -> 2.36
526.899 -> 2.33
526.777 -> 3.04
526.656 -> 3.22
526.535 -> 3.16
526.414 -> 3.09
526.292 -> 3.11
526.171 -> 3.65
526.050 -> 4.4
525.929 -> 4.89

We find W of 0.037 mag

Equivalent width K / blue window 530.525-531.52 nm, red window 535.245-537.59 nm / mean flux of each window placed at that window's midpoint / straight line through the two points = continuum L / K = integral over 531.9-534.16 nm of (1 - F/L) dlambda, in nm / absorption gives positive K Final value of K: 0.24 nm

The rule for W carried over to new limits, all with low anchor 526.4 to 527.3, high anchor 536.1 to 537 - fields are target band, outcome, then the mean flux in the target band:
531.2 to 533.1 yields -0.11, 4.34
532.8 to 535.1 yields -0.02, 4.29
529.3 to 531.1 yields -0.25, 4.54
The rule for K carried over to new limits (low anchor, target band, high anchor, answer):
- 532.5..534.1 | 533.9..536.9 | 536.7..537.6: -0.24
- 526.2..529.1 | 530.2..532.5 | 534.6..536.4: -0.17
